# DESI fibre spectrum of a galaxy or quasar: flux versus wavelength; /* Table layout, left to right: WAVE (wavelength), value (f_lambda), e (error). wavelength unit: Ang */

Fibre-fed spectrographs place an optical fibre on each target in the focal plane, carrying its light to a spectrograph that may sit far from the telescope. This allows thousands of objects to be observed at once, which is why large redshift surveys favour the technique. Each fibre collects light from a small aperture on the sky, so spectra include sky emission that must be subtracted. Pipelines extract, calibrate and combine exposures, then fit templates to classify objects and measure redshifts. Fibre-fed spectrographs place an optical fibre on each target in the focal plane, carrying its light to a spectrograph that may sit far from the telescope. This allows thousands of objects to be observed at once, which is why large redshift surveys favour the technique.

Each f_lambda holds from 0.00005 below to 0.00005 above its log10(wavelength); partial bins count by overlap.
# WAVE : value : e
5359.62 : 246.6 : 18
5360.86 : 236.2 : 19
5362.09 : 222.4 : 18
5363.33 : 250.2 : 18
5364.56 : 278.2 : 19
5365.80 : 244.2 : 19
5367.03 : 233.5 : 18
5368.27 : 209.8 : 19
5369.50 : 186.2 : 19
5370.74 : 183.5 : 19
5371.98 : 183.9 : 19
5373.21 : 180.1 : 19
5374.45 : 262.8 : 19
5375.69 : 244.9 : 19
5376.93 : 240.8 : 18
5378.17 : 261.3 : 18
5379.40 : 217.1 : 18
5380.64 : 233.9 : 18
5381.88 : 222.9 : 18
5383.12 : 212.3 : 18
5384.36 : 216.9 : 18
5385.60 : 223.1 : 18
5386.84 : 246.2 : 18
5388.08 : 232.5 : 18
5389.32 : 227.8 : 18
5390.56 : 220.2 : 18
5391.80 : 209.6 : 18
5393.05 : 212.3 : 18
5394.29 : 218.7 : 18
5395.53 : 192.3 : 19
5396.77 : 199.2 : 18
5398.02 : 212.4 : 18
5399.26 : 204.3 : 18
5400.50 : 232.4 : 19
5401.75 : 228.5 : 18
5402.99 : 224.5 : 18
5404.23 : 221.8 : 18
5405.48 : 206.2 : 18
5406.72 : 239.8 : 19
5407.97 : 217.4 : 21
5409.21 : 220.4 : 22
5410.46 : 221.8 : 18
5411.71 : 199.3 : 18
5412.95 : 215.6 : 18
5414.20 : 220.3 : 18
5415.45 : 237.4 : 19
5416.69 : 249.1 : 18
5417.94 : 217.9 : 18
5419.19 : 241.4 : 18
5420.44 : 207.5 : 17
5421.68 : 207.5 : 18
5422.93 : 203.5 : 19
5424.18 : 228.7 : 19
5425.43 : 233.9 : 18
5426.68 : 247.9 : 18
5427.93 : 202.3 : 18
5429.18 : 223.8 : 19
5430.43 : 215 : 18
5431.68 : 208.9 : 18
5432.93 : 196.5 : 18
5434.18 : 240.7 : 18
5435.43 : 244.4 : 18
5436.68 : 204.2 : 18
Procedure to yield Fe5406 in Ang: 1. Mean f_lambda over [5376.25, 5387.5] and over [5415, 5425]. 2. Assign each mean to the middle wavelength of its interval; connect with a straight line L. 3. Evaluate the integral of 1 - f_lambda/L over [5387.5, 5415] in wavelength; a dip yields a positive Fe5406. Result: 1.2 Ang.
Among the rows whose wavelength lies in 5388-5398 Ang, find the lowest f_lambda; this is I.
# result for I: 192.3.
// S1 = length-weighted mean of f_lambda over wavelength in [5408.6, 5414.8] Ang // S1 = 215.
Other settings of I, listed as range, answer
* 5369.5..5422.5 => 180.1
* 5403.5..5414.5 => 199.3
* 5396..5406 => 199.2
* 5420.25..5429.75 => 202.3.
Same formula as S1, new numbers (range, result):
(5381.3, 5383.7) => 218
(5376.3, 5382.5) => 235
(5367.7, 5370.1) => 198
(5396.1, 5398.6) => 205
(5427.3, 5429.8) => 213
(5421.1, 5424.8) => 213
